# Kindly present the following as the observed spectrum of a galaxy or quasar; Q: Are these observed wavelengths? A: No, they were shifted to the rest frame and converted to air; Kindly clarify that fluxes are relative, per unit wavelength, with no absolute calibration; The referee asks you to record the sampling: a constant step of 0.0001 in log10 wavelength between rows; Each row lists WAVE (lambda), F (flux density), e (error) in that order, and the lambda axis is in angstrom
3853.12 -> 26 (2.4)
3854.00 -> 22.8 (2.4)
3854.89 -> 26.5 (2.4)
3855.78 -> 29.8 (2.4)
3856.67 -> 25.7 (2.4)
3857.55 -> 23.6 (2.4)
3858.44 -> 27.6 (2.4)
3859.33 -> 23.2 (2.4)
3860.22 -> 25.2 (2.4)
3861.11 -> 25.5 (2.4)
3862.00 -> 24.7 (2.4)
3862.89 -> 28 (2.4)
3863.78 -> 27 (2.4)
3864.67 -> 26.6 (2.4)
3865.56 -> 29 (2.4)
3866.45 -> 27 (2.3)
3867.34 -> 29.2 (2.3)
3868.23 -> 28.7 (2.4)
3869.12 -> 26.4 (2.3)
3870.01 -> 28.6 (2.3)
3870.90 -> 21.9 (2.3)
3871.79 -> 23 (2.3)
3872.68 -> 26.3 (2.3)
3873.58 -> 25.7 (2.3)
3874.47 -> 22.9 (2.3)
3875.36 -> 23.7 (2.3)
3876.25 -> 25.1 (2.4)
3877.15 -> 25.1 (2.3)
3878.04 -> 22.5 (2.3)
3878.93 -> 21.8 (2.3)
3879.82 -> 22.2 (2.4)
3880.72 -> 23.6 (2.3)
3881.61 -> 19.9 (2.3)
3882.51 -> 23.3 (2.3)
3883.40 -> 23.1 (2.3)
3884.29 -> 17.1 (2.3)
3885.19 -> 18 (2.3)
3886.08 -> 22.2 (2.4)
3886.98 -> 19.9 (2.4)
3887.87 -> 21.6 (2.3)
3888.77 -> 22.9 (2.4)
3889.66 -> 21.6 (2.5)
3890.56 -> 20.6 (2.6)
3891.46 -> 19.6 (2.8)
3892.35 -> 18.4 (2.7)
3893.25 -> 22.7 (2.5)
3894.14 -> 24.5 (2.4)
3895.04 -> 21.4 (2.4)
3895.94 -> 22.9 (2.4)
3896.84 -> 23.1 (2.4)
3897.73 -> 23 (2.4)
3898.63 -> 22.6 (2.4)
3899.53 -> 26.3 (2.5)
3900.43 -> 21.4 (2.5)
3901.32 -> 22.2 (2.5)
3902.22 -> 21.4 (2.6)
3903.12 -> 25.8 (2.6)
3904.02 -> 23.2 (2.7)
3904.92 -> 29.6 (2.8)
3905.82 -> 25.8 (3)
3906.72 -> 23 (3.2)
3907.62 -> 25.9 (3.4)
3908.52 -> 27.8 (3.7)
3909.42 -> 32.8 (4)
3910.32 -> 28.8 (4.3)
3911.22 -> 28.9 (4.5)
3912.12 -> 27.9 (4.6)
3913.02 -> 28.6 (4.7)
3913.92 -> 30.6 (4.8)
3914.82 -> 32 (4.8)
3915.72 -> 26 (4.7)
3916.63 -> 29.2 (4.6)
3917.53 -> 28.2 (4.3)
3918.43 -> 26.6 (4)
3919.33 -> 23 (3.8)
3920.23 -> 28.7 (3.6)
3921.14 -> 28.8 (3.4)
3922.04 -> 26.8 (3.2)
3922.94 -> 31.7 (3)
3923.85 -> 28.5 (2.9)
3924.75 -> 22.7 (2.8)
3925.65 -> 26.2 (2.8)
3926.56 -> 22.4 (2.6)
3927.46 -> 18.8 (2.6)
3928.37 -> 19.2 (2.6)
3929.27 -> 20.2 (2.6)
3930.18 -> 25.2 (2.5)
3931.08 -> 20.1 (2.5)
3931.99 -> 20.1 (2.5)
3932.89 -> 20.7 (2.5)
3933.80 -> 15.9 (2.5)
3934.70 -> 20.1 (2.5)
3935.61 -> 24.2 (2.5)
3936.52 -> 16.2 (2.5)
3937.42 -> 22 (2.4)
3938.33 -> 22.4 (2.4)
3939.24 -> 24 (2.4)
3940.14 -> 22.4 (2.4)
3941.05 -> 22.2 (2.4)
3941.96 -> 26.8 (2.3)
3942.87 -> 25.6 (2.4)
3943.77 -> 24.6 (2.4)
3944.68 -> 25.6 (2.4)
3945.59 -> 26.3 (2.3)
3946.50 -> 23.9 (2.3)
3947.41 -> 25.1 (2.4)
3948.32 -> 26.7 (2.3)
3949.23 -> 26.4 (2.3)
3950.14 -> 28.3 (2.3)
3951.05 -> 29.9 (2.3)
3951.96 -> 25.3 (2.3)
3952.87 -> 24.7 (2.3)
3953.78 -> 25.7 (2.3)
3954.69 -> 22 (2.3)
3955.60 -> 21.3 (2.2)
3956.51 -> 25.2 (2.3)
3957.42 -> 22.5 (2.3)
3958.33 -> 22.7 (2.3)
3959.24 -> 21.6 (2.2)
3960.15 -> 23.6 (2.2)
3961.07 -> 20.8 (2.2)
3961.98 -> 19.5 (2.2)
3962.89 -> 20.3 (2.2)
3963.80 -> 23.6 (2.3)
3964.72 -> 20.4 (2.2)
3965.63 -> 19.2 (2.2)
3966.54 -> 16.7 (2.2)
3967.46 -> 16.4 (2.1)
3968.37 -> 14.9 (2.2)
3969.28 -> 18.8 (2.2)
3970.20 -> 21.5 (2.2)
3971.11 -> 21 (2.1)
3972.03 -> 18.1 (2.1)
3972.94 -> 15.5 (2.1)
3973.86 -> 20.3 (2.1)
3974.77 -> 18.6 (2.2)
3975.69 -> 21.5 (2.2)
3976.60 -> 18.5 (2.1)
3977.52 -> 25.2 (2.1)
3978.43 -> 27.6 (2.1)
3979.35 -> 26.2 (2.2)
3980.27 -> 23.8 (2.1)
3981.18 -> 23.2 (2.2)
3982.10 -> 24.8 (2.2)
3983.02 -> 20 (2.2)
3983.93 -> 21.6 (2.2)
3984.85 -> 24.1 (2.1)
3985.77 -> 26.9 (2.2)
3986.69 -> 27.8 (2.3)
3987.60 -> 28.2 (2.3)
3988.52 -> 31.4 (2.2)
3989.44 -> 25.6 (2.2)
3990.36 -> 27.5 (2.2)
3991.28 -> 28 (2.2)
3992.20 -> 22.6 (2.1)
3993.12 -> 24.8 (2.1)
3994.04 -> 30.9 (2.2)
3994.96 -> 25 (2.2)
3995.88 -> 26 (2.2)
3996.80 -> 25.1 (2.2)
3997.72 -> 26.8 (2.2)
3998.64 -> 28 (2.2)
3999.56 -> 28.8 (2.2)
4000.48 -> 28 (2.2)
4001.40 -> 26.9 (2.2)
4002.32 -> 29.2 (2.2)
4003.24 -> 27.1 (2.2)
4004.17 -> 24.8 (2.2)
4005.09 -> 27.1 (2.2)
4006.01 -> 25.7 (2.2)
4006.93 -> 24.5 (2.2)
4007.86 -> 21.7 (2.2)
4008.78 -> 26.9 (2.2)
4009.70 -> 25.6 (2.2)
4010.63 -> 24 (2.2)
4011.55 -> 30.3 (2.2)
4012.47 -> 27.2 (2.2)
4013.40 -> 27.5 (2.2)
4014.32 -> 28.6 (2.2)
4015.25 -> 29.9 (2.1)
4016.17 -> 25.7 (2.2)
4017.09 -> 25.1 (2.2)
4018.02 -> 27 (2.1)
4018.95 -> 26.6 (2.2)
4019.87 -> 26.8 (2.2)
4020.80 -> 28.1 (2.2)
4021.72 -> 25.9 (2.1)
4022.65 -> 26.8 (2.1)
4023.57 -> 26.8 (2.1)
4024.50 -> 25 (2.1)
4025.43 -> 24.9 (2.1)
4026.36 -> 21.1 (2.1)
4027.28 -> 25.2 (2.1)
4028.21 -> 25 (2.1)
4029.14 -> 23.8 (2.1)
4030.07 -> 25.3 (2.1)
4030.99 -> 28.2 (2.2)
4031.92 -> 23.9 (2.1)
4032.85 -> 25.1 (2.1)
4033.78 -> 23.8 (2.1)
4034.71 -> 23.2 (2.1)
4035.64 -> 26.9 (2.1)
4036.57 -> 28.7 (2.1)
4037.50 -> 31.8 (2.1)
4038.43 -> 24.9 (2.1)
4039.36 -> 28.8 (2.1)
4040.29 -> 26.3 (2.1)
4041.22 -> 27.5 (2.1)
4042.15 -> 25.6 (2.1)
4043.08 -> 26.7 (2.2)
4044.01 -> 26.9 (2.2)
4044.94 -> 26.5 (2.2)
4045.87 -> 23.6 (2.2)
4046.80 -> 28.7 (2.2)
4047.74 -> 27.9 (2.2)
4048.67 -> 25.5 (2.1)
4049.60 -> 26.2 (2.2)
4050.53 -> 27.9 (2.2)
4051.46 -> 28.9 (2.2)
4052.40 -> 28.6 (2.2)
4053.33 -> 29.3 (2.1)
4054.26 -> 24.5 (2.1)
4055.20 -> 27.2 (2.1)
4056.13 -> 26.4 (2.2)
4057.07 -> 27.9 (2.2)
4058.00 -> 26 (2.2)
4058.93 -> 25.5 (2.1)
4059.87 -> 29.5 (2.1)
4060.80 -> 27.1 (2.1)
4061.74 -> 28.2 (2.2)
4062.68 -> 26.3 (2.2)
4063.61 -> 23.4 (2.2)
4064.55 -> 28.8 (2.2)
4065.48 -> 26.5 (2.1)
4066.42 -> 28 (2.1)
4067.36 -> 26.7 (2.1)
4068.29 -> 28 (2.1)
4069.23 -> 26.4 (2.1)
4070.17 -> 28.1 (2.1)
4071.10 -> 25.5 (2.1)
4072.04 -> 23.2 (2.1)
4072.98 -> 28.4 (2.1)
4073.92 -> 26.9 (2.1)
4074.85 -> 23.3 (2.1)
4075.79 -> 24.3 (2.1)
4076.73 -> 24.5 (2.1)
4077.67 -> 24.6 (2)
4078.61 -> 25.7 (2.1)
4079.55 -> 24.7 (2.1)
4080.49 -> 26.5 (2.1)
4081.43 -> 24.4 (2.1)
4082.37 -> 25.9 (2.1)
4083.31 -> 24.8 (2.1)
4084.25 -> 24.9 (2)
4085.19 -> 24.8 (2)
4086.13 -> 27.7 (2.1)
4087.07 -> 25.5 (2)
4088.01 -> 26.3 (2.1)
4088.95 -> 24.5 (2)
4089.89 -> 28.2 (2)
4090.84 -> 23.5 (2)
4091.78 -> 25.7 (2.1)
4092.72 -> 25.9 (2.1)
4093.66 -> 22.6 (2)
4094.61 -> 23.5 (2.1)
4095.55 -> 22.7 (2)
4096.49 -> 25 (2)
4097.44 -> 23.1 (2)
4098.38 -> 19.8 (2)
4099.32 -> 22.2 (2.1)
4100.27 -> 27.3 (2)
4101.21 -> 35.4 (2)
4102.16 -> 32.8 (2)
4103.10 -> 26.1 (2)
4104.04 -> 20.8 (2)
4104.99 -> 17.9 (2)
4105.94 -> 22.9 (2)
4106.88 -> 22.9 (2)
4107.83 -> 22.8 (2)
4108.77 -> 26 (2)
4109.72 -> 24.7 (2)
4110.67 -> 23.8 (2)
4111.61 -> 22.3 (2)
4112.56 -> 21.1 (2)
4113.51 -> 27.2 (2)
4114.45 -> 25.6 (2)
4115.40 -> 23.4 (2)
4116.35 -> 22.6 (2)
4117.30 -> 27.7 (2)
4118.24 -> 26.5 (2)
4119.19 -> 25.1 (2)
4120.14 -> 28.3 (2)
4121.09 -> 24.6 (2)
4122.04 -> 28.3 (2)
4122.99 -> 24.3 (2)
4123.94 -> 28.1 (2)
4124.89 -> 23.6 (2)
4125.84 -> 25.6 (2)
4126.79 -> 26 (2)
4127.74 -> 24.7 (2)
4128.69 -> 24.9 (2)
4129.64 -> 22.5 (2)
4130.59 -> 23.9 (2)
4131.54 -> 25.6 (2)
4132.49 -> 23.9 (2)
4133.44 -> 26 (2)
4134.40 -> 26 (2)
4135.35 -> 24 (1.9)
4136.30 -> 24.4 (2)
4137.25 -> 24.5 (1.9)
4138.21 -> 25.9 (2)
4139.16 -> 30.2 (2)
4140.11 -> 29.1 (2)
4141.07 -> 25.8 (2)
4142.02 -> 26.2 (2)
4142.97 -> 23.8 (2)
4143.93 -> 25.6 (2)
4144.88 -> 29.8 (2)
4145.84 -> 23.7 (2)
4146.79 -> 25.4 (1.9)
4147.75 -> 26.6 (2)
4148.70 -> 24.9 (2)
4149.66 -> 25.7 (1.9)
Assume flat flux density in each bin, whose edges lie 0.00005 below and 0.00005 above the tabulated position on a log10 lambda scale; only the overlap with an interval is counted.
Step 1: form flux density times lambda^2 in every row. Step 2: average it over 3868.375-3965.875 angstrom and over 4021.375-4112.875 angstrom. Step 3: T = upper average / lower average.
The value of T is 1.16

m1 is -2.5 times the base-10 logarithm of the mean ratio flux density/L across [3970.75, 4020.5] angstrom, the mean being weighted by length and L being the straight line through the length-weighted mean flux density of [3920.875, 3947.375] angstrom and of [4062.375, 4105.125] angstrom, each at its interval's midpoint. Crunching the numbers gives -0.05 mag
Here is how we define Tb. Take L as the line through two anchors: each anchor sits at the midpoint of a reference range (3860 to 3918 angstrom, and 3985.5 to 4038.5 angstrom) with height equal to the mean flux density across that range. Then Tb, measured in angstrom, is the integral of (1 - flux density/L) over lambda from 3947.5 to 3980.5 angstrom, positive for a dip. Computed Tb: 4.70 angstrom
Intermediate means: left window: 24.7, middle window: 22.1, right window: 26.5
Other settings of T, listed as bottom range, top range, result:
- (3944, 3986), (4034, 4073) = 1.25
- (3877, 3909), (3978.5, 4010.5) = 1.21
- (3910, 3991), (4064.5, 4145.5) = 1.15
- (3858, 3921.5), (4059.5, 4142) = 1.14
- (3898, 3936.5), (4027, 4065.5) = 1.13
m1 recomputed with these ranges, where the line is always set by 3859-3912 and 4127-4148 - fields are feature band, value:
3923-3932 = 0.07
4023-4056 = -0.05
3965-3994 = 0.09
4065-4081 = -0.03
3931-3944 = 0.12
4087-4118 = 0.03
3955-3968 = 0.17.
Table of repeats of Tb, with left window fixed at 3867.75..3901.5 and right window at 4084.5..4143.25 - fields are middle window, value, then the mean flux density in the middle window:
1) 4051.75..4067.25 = -1.6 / 27.1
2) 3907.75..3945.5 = -2.8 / 25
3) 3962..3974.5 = 2.5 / 19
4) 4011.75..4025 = -1.6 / 27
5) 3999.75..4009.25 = -0.9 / 26.3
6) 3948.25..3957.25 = -0.7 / 25.4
